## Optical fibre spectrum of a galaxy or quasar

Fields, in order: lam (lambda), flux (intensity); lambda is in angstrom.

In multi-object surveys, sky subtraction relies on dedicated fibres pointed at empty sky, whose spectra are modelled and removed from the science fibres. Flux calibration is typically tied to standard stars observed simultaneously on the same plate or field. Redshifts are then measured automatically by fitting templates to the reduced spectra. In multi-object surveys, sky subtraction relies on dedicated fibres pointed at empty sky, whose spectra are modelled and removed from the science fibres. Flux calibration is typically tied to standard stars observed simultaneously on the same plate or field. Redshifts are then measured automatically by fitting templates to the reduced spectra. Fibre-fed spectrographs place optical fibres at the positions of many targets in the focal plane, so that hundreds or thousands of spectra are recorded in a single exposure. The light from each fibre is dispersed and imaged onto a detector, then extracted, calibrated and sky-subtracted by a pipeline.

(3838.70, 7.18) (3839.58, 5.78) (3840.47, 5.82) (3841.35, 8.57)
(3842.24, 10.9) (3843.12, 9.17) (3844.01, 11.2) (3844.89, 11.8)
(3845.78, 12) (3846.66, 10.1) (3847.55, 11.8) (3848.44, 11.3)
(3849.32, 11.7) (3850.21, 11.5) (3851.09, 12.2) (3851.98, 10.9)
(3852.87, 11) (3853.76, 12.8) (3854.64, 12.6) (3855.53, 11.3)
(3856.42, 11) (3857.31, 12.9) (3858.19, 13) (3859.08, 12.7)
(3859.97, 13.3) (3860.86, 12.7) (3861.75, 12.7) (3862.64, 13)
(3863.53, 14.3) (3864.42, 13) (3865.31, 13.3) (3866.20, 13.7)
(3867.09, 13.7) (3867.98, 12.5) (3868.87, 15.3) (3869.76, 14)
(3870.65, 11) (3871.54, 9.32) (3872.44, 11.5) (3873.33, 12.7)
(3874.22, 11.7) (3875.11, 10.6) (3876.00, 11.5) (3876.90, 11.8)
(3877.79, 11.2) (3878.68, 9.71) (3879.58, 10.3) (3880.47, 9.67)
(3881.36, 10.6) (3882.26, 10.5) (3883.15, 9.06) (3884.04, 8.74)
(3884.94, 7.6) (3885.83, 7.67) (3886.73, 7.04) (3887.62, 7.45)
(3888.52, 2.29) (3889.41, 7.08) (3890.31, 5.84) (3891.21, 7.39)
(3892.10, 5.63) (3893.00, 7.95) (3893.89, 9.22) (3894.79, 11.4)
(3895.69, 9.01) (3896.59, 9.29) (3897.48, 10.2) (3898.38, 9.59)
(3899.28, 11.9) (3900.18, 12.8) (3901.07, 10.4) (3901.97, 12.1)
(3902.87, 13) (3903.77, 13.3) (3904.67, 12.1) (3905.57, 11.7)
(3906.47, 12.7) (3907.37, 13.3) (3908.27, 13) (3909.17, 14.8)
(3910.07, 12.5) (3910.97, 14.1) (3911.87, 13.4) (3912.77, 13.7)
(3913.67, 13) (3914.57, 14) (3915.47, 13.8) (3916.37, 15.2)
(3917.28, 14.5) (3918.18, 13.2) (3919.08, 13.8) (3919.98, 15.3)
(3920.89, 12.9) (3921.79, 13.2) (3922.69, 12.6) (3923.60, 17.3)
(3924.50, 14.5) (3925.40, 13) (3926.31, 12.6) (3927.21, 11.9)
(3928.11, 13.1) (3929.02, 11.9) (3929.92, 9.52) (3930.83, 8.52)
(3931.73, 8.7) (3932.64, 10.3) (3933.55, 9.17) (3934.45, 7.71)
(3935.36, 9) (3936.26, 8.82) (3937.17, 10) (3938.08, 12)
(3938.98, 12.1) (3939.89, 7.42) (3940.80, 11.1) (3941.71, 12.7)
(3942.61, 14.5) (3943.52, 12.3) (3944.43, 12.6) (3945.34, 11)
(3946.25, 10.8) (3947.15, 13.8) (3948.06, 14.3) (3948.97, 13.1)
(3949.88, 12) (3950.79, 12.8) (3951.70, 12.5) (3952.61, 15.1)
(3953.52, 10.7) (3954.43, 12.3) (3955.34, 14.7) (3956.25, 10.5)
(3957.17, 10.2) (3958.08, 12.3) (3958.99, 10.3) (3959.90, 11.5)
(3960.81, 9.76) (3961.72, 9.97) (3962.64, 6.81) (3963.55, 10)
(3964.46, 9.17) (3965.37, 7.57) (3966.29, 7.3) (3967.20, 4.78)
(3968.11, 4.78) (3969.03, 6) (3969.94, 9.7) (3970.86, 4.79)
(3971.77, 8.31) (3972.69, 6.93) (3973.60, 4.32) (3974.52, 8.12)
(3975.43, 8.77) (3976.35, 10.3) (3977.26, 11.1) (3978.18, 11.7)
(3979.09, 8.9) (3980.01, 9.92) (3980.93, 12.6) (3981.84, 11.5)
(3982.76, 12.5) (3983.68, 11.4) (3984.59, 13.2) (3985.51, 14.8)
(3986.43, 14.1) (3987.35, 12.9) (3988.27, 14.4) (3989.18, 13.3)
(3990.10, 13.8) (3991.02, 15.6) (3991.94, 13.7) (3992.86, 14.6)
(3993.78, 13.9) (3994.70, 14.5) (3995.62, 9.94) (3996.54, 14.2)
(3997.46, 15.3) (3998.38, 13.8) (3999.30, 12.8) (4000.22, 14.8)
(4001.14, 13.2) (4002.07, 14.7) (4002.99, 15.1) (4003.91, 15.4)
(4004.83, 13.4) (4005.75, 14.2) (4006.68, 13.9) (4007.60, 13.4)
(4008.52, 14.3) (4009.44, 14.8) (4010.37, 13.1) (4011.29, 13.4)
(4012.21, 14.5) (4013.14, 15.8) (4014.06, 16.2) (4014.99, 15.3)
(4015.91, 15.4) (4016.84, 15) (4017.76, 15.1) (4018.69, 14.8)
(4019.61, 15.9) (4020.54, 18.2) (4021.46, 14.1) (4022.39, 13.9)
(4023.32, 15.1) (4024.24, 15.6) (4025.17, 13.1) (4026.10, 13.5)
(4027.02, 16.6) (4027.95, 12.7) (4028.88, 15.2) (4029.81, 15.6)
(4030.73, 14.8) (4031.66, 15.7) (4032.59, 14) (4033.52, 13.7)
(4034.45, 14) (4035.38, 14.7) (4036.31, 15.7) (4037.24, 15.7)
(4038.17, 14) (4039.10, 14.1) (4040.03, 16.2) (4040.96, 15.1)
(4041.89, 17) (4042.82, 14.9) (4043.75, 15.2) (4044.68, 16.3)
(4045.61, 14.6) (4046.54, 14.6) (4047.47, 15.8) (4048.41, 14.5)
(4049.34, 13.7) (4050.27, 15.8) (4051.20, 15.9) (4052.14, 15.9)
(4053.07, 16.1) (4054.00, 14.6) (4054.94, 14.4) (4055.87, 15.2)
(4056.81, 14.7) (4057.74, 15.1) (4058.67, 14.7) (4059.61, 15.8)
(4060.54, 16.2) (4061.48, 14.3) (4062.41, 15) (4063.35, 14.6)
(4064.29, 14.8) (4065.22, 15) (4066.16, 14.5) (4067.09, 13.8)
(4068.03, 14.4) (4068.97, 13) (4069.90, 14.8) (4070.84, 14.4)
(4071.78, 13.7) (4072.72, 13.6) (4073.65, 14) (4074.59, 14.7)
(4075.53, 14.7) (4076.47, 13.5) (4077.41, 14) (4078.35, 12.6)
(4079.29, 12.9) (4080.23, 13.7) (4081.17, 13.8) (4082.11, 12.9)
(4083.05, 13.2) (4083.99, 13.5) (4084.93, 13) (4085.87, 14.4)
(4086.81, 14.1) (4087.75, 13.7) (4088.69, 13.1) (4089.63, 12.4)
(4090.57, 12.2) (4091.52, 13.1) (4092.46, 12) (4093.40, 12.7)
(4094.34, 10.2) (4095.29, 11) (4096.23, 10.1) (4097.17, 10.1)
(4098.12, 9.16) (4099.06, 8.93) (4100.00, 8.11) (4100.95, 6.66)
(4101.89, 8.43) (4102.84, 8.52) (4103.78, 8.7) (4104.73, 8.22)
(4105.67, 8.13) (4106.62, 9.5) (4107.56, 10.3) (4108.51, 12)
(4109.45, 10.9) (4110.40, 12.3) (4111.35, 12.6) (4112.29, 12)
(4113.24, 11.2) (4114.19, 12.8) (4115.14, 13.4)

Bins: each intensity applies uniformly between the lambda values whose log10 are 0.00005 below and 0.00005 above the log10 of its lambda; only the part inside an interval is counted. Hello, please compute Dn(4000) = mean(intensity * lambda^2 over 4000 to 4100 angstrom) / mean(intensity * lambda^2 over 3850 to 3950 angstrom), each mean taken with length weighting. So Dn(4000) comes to 1.3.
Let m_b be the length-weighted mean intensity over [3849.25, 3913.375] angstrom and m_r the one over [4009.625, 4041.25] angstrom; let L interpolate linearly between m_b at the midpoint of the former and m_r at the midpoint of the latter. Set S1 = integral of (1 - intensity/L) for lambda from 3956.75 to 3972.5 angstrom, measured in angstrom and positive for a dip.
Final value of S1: 5.8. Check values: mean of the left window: 11.2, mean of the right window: 14.9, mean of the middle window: 8.39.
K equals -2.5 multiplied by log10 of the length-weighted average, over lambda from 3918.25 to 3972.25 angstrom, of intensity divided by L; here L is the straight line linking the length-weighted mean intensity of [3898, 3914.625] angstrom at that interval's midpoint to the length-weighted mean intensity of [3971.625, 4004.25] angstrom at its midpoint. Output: 0.15 mag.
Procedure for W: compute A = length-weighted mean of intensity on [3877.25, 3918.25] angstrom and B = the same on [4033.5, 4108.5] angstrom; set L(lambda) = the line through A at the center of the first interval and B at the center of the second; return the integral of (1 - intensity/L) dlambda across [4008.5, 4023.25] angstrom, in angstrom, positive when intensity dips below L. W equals -2.94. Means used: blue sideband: 10.7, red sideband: 13.4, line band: 15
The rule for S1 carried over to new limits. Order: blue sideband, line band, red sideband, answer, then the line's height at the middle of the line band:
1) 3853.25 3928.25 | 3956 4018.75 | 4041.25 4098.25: 5.08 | 12.9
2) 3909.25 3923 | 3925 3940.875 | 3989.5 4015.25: 3.97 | 13.8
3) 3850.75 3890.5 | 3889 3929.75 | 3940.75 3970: -4.15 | 11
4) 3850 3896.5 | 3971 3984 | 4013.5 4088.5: 3.44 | 13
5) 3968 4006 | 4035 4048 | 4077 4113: -4.06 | 11.6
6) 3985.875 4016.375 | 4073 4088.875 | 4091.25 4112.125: -3.96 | 10.9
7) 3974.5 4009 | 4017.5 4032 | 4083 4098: -2.45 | 12.8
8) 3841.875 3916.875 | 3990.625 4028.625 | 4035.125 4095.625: -3.06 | 13.4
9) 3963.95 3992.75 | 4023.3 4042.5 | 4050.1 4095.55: -3.78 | 12.4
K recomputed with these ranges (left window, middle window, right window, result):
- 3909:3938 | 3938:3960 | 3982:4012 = 0.06 mag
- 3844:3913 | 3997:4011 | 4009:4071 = 0.00 mag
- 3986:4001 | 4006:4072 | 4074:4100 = -0.13 mag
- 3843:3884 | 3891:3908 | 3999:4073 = 0.16 mag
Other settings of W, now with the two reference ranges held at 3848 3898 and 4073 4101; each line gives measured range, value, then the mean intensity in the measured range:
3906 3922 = -3.83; 13.7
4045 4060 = -3.70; 15.1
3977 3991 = -1.14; 12.5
